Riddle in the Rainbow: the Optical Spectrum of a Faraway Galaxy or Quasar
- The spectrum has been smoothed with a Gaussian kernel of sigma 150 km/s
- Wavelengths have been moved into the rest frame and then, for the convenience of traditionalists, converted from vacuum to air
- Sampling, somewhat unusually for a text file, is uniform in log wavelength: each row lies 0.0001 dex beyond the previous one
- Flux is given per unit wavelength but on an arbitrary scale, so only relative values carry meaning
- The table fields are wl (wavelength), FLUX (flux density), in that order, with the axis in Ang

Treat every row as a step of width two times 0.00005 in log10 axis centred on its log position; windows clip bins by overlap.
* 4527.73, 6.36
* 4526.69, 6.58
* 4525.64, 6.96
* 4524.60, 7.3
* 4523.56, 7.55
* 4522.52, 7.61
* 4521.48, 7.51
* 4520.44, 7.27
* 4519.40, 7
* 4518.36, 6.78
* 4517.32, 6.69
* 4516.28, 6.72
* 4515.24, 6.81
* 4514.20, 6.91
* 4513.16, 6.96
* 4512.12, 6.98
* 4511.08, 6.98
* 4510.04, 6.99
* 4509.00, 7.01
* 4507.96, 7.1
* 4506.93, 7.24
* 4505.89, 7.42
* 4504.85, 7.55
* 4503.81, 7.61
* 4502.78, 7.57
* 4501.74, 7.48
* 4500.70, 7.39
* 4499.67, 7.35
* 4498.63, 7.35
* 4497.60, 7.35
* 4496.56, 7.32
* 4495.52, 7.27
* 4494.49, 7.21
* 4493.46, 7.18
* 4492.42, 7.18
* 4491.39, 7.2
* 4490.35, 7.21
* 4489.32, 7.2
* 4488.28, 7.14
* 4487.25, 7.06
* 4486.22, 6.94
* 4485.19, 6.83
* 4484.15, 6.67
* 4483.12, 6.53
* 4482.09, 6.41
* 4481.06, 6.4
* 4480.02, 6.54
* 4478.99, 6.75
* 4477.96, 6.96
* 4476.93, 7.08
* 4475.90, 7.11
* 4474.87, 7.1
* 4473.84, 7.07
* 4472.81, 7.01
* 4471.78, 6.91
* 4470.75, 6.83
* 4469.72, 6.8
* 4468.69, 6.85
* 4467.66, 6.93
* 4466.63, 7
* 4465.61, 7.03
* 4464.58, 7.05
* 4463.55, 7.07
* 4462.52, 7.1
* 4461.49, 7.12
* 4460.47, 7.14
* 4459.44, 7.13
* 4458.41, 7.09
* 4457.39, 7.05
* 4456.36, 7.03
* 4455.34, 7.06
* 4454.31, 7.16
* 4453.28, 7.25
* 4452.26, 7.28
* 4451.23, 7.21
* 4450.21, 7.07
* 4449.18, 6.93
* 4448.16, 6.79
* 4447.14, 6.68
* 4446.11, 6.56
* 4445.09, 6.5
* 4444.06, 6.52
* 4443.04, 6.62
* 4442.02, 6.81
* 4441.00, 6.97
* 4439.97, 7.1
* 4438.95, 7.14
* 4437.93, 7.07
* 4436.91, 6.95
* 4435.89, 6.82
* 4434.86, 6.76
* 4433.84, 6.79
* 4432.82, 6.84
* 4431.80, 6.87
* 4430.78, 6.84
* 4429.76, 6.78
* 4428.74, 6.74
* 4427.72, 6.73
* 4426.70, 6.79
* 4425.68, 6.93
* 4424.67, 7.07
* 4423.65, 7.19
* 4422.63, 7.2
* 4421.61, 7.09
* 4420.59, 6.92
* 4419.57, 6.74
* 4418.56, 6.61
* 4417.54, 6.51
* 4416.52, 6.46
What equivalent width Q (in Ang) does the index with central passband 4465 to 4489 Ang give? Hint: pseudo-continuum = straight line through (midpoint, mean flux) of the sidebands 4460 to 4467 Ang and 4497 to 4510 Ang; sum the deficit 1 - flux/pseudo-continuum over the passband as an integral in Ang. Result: 1.0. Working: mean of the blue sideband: 7.08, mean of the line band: 6.87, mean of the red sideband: 7.35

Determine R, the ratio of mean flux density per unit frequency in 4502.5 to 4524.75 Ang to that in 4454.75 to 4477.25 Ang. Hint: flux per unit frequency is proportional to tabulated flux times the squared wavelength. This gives 1.0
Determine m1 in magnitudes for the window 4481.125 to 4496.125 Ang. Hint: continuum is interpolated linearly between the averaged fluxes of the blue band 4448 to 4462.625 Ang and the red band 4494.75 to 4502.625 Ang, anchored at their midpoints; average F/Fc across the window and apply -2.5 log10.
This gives 0.048 mag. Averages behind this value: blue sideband 7.1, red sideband 7.36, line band 6.99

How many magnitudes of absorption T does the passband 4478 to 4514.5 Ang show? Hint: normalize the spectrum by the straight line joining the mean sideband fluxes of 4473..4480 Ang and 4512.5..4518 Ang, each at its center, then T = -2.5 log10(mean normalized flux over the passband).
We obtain -0.030 mag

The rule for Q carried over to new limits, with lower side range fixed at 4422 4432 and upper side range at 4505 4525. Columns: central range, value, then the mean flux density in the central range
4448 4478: -0.2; 7.04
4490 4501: -0.3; 7.27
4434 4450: 0.3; 6.82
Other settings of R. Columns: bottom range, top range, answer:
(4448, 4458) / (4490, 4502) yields 1.05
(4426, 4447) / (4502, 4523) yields 1.09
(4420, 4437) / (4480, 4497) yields 1.04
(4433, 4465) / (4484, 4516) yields 1.05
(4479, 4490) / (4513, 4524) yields 1.06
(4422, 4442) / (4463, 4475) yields 1.02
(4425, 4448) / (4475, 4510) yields 1.07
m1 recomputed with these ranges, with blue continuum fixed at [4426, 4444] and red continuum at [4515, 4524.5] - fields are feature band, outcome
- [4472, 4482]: 0.019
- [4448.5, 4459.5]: -0.030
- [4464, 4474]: 0.003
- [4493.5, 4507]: -0.049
